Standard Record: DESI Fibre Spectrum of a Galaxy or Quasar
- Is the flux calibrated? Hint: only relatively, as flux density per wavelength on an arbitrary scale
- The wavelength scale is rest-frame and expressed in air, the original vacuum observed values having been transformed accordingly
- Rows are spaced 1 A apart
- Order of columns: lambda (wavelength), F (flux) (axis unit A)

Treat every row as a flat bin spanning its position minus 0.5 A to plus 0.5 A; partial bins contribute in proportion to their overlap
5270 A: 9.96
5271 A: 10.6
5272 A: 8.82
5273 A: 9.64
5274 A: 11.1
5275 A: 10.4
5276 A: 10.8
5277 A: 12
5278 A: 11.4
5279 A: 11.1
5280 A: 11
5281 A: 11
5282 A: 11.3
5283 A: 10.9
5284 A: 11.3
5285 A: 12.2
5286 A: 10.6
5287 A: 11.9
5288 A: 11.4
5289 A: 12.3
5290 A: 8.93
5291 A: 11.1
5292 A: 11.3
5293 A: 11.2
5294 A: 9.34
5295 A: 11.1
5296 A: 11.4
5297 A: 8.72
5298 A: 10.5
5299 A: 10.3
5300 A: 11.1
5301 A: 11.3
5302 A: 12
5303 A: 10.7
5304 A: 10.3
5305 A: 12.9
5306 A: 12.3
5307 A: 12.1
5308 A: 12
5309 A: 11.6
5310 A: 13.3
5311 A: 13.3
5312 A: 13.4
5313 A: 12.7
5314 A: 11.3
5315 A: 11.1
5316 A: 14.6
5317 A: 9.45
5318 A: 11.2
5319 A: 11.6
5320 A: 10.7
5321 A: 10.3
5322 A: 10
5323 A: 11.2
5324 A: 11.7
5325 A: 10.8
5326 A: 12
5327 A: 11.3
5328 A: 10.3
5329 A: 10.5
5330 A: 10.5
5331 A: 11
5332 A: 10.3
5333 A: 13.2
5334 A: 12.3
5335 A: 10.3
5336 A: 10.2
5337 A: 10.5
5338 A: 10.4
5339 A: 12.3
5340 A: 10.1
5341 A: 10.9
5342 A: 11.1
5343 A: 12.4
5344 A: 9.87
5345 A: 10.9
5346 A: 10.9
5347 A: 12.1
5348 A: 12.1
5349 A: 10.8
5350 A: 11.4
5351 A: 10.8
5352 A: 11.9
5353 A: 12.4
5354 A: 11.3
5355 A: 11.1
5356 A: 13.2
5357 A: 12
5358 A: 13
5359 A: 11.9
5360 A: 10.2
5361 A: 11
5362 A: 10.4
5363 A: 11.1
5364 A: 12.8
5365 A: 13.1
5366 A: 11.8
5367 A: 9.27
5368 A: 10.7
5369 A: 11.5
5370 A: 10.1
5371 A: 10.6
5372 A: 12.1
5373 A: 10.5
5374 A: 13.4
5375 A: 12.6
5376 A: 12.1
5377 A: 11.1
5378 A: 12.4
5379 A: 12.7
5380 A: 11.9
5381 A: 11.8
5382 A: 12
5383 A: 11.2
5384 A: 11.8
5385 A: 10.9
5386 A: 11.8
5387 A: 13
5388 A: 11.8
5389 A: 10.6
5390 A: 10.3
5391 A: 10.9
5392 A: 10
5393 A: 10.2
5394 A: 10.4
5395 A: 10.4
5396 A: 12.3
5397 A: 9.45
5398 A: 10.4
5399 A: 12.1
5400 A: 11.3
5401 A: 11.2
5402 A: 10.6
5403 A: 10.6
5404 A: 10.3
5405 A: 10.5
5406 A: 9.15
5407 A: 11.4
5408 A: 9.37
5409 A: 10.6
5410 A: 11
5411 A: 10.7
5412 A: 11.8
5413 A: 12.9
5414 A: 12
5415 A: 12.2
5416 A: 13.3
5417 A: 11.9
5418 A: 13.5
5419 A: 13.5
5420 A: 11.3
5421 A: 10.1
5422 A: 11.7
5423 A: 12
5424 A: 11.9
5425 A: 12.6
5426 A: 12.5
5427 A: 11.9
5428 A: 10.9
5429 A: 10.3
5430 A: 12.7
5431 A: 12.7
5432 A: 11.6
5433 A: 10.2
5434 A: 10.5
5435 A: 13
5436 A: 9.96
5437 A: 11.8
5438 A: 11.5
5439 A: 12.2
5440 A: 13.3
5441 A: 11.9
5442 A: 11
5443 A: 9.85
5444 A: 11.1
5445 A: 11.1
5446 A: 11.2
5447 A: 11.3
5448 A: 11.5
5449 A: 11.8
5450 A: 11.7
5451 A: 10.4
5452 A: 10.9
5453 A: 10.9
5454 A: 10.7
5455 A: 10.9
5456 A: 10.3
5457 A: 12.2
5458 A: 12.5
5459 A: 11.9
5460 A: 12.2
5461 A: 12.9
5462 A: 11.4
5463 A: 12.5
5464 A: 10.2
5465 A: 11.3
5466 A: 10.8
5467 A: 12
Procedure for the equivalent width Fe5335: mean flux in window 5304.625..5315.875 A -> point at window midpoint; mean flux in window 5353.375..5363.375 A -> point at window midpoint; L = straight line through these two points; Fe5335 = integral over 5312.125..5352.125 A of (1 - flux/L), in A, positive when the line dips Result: 2.8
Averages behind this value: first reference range 12.4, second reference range 11.5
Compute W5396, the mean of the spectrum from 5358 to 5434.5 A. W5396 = 11.4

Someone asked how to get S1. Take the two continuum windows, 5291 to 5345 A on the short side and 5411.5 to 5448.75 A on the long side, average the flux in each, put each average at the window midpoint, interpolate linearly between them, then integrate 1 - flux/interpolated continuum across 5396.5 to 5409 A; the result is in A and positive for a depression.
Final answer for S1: 1.2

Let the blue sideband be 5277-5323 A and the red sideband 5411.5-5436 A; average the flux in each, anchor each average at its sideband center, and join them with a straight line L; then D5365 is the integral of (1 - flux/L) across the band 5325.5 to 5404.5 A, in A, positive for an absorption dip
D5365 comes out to 2.3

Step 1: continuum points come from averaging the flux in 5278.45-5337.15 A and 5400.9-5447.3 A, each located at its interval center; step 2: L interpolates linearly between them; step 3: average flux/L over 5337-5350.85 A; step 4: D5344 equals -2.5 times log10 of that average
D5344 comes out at 0.02 mag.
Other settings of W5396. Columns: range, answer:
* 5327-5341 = 10.9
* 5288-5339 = 11.3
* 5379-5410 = 11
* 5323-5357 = 11.2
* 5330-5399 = 11.3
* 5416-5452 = 11.6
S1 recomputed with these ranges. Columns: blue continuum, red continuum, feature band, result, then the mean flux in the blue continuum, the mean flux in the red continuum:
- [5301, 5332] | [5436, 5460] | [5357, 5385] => -0.3 A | 11.5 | 11.4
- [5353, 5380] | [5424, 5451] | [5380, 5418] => 1.3 A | 11.6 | 11.5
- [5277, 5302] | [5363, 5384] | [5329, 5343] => 0.4 A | 11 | 11.7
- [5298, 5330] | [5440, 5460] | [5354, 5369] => -0.1 A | 11.5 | 11.3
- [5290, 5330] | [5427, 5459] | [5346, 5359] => -0.6 A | 11.3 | 11.4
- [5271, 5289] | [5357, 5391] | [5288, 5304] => 0.5 A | 11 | 11.6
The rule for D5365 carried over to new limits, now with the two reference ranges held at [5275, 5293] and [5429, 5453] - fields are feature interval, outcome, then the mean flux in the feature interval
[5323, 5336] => 0.1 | 11.1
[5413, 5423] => -0.7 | 12.2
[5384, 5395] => 0.3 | 11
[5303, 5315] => -1.0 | 12.2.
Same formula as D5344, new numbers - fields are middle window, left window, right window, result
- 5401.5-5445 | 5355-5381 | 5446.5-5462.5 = 0.01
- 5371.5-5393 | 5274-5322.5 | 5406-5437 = -0.01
